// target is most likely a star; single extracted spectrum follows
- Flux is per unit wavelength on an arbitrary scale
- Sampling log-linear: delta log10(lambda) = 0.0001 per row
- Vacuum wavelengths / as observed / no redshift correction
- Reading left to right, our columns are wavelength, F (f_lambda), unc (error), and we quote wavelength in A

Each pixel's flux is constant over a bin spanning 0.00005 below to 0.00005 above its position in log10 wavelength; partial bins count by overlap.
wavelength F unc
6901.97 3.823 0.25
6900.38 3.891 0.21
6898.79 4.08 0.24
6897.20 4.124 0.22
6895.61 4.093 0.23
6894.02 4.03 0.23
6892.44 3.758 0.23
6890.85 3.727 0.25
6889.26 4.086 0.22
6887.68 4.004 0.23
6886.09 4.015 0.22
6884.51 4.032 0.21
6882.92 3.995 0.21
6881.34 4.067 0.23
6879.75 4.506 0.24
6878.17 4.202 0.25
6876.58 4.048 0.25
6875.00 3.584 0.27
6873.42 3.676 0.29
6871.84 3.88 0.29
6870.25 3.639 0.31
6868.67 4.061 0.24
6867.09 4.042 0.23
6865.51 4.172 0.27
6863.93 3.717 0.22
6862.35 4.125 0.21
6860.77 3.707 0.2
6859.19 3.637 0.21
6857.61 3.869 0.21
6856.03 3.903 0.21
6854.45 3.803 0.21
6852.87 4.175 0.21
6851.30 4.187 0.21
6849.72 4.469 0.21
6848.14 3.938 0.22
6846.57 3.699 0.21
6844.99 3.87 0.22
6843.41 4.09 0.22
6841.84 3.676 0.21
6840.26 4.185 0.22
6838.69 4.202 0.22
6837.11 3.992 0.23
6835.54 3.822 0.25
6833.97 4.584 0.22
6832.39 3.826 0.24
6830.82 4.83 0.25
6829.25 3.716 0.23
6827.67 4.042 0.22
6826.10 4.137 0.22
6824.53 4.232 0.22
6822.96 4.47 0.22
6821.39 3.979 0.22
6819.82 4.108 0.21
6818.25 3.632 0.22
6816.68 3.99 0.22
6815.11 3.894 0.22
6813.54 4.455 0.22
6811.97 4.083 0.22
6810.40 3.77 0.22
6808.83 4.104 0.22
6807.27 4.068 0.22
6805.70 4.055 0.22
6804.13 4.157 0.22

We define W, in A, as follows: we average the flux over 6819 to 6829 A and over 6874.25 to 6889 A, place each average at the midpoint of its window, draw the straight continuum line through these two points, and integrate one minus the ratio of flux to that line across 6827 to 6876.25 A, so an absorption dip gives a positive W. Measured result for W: 1.5 A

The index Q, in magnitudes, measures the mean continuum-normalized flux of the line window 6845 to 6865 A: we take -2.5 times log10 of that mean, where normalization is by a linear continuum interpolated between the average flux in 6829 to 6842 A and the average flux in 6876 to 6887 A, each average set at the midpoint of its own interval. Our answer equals 0.05 mag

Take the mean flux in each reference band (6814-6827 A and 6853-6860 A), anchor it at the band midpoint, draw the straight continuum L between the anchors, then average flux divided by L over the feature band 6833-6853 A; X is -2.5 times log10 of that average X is -0.04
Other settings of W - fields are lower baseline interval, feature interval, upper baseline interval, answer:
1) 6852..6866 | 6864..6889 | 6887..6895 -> -0.48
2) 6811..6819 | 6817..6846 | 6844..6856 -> -0.47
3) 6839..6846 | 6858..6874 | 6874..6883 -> 0.64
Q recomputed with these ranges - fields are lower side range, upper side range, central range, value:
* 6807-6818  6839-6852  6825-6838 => -0.03 mag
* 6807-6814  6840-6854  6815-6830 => 0.01 mag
